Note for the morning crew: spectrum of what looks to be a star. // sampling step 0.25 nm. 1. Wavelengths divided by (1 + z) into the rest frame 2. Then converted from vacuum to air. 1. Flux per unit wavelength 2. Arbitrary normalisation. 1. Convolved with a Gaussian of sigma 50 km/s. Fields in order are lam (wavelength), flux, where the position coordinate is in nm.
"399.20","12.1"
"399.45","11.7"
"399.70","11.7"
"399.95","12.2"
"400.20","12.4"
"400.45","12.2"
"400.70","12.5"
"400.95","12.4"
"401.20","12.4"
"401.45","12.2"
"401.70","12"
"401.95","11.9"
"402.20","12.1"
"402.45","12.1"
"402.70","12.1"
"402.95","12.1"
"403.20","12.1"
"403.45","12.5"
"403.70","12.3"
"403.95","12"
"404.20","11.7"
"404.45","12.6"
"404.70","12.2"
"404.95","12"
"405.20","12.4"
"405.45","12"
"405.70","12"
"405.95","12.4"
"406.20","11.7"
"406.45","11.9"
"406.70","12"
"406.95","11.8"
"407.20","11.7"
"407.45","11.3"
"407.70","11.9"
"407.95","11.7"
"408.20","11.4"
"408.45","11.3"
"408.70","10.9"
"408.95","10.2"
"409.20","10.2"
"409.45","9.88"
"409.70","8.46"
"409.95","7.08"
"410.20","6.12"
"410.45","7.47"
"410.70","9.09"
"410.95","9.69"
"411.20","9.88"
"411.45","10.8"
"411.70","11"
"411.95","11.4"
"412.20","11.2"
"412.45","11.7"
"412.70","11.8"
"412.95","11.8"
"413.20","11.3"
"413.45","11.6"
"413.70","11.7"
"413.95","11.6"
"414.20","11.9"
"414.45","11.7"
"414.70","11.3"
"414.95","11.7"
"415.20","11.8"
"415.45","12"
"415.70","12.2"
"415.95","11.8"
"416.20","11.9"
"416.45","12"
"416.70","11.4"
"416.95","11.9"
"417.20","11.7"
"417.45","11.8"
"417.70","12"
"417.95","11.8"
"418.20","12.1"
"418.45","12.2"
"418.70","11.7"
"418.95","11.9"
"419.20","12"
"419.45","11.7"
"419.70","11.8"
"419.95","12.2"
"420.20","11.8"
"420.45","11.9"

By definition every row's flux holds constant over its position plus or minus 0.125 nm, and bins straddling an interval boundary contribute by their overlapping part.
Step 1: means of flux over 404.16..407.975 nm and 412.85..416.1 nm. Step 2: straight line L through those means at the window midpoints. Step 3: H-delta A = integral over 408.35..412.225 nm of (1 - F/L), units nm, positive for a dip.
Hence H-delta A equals 0.73 nm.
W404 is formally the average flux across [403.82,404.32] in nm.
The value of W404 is 11.9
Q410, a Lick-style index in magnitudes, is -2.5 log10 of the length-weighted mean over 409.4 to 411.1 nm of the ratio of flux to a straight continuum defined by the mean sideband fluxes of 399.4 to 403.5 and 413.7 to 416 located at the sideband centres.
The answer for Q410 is 0.404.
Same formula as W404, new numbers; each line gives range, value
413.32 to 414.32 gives 11.7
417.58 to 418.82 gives 12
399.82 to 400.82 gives 12.3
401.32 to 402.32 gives 12.1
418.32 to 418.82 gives 12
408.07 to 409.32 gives 10.8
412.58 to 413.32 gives 11.6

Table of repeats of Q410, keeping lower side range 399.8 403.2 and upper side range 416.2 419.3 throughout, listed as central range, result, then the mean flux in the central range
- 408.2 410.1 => 0.23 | 9.78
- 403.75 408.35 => 0.02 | 11.9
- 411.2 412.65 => 0.08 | 11.1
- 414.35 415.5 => 0.02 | 11.7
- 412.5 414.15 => 0.03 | 11.6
